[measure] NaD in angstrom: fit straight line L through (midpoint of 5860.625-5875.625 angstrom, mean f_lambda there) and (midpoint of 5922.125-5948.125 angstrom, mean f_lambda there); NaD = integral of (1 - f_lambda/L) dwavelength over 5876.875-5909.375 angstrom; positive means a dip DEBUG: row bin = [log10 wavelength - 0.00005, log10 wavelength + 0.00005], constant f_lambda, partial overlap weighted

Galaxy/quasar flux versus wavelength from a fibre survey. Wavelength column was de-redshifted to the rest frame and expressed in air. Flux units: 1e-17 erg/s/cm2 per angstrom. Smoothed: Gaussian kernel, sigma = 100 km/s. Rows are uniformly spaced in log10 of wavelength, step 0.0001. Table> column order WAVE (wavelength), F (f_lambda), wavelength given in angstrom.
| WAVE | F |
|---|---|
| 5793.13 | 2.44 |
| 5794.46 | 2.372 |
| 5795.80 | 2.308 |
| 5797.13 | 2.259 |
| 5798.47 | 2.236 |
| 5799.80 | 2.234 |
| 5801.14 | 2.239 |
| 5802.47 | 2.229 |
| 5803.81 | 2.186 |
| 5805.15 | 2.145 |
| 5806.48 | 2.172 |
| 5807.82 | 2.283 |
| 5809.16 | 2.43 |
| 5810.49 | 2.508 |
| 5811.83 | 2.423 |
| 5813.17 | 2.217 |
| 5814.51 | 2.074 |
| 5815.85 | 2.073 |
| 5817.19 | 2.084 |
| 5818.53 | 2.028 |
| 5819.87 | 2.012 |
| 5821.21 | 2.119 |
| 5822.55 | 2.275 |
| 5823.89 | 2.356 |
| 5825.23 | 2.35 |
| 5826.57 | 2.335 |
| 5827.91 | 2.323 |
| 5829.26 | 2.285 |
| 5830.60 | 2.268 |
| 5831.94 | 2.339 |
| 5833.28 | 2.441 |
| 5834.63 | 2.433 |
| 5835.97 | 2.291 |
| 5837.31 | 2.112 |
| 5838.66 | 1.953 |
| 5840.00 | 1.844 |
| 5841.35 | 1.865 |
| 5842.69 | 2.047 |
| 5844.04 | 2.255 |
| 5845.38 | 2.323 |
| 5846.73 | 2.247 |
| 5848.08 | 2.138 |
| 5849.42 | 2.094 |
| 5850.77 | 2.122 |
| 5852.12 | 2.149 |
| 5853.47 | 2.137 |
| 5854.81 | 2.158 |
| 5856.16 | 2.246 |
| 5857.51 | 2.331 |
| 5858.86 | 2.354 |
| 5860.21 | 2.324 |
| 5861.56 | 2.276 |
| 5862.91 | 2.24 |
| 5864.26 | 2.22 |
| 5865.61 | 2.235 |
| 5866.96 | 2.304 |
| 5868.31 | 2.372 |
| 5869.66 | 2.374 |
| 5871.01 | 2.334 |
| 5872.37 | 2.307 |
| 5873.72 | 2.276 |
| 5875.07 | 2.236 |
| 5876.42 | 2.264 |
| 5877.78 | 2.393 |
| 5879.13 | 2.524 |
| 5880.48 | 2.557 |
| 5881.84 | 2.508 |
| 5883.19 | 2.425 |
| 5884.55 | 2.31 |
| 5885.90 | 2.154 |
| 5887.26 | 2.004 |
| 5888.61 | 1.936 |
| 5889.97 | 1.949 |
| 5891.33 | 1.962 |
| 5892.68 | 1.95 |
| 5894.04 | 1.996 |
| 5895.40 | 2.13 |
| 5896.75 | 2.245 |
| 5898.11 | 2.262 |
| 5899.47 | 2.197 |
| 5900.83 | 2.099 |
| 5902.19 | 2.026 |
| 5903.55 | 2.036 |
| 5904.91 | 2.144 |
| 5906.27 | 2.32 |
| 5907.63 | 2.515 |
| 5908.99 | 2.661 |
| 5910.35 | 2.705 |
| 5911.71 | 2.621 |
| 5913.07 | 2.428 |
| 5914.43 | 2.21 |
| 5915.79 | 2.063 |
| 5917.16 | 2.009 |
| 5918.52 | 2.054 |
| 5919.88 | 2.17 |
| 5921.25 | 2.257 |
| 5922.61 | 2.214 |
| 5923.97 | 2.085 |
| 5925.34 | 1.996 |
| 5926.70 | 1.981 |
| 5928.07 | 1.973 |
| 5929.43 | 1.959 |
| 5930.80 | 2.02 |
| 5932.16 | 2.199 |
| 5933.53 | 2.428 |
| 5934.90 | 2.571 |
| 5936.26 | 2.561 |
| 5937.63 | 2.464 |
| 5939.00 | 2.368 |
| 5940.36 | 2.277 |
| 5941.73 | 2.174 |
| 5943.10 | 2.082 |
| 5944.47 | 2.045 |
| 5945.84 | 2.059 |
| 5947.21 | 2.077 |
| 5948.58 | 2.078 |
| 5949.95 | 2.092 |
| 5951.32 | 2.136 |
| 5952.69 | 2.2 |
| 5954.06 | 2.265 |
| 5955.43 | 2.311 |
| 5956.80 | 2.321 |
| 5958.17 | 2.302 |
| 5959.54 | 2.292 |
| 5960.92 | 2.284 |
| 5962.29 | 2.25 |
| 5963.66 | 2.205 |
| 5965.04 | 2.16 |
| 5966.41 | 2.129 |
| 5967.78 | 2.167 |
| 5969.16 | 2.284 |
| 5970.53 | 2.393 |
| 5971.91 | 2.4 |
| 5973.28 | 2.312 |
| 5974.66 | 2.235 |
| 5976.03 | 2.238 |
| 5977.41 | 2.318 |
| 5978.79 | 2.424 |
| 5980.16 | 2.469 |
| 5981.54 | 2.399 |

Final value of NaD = 0.5 angstrom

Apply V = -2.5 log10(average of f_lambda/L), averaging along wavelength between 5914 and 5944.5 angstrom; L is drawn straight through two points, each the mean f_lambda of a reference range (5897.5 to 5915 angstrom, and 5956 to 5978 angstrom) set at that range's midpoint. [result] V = 0.058 mag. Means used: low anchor 2.33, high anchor 2.27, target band 2.18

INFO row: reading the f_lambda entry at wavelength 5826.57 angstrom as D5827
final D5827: 2.335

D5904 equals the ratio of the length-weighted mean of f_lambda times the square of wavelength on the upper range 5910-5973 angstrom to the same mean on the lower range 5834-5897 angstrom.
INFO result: 1.03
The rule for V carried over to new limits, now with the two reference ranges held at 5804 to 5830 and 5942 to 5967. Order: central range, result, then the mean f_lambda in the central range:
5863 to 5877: -0.04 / 2.29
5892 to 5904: 0.05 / 2.11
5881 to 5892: 0.02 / 2.16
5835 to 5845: 0.08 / 2.07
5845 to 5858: 0.02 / 2.19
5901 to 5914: -0.08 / 2.37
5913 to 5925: 0.02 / 2.15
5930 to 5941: -0.08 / 2.36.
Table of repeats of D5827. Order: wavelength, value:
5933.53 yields 2.428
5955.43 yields 2.311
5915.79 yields 2.063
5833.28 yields 2.441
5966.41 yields 2.129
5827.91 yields 2.323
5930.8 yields 2.02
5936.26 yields 2.561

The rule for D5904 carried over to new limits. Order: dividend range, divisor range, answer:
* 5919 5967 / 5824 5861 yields 1.03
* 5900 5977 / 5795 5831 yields 1.04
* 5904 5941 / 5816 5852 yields 1.07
